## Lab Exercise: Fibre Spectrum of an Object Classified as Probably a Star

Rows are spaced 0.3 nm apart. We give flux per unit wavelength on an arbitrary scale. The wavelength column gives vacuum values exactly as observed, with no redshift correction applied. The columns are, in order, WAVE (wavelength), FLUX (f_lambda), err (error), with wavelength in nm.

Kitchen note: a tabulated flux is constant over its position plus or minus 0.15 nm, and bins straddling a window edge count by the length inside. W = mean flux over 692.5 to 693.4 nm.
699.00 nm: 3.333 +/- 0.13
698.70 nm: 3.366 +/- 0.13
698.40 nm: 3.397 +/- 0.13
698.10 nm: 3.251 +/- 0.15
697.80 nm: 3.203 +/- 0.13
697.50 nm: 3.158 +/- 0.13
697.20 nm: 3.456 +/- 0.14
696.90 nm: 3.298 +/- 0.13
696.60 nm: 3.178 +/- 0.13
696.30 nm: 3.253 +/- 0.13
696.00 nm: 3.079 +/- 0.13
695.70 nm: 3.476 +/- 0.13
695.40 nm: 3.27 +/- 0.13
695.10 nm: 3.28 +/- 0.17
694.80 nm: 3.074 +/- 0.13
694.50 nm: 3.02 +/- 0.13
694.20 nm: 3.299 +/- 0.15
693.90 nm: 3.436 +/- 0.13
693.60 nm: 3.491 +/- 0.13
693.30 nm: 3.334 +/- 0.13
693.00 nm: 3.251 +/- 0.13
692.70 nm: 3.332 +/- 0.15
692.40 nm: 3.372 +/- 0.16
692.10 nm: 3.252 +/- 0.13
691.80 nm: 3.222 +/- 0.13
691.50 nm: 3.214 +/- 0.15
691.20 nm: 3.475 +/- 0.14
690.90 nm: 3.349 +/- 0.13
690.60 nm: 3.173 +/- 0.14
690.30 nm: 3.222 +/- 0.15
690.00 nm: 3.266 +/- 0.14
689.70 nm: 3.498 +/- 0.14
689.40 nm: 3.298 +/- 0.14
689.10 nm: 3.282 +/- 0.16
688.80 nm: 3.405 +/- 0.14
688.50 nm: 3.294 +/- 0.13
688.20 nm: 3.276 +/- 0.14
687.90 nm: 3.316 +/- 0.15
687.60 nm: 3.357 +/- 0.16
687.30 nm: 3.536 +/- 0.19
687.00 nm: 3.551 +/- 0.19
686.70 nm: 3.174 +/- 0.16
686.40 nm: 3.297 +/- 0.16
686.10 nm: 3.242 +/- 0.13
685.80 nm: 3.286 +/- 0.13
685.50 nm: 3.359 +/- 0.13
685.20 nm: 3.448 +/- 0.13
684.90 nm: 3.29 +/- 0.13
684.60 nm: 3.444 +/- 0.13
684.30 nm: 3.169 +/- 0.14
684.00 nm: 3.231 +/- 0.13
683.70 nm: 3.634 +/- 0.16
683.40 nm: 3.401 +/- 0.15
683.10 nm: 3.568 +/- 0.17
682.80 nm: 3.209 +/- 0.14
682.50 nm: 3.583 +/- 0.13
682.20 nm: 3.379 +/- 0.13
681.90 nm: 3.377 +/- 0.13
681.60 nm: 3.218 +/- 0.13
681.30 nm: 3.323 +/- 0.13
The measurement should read 3.31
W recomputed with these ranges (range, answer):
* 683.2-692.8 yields 3.33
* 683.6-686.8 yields 3.32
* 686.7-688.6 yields 3.37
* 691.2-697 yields 3.28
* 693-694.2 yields 3.38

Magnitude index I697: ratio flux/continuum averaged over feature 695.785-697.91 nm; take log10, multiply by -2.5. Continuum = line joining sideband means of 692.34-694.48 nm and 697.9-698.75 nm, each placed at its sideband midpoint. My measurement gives 0.030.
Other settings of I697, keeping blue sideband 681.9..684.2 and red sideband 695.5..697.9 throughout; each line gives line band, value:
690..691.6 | 0.01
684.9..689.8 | 0.01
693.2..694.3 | -0.03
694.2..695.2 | 0.05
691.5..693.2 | 0.01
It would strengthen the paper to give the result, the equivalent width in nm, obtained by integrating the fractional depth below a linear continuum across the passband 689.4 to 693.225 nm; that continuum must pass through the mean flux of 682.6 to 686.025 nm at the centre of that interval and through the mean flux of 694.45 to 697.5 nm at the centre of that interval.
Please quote -0.01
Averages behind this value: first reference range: 3.37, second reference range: 3.24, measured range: 3.3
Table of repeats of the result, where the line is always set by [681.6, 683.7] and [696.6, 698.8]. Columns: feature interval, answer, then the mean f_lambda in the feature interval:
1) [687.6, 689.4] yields 0.029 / 3.32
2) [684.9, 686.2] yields 0.024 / 3.33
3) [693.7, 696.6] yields 0.063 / 3.24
